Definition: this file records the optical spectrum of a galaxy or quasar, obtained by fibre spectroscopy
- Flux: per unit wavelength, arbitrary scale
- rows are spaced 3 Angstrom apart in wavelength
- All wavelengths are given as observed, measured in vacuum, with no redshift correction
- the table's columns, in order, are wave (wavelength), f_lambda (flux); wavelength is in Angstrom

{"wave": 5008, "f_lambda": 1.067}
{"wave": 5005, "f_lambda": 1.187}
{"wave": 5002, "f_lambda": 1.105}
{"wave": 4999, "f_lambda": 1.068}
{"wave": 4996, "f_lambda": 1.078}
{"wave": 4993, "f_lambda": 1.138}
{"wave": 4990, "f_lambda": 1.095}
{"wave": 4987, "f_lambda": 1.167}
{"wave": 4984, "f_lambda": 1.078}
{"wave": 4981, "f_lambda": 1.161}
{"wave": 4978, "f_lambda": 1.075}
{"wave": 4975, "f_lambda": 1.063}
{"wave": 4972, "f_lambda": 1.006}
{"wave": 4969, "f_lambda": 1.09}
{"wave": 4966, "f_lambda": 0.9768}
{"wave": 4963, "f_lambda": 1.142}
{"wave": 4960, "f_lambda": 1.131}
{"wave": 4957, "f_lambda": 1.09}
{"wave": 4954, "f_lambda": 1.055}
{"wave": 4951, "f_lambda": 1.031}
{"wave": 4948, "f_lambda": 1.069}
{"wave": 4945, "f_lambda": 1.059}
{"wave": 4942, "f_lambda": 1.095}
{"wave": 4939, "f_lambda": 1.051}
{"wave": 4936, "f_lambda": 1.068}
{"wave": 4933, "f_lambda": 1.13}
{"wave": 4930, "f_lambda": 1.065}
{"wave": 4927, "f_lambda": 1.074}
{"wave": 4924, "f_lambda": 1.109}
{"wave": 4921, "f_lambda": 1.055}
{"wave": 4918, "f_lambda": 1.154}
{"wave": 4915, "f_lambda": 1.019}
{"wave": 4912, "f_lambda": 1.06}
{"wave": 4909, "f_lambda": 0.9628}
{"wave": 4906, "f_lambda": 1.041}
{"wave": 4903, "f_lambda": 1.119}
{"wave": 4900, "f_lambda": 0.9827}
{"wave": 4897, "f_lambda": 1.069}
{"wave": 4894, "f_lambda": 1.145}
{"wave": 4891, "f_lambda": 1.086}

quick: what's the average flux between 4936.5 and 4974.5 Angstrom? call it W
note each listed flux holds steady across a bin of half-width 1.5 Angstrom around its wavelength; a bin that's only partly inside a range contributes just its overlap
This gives 1.07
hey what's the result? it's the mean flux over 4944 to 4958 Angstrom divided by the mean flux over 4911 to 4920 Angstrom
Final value 0.98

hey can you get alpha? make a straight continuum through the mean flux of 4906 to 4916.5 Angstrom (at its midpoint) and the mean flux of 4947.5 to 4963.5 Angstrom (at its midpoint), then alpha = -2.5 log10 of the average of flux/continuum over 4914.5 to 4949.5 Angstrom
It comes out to -0.033 mag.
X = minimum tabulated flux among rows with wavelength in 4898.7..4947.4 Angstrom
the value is 0.9628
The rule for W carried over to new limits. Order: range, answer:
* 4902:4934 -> 1.07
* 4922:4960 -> 1.08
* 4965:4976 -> 1.04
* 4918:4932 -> 1.09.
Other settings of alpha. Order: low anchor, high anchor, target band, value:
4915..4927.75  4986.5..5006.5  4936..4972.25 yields 0.03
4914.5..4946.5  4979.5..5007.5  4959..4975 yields 0.04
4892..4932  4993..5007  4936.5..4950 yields 0.02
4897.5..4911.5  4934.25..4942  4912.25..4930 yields -0.03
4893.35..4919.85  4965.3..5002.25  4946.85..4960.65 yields 0.00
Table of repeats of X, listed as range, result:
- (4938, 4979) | 0.9768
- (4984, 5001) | 1.068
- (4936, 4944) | 1.051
